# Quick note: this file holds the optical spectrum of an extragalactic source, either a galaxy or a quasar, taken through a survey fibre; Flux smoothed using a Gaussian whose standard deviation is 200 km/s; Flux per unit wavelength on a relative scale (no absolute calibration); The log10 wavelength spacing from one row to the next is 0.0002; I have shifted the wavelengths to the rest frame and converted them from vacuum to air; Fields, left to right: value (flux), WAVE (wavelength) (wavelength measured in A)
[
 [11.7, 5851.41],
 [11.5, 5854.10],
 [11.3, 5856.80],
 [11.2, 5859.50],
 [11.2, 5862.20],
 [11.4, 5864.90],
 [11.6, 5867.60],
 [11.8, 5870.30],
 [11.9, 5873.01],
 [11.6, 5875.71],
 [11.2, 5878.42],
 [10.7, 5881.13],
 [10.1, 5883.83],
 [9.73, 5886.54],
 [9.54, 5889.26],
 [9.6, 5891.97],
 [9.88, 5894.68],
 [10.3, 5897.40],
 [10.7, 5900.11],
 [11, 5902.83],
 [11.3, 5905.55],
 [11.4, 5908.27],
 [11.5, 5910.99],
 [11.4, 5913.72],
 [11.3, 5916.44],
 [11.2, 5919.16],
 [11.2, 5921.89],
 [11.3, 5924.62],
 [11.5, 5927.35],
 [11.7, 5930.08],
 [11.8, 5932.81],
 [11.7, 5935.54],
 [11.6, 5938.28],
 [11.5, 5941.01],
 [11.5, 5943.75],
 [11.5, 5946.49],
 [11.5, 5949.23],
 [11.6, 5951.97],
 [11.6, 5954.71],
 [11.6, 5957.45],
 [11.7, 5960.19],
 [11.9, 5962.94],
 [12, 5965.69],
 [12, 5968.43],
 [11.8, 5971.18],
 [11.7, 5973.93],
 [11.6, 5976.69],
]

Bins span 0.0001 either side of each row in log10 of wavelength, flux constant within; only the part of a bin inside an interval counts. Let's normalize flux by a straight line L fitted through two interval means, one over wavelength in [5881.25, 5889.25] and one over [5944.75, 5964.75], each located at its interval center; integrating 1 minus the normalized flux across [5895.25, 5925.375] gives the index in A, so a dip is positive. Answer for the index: -1.5 A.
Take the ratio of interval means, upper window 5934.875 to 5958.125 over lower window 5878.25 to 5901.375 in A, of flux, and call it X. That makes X 1.14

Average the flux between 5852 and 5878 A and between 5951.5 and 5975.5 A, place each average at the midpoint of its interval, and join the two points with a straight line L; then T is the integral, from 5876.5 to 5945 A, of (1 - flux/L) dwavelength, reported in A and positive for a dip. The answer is 3.7 A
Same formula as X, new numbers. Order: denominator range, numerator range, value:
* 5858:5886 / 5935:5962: 1.03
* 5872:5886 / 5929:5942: 1.06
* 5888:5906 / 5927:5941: 1.13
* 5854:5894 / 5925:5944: 1.06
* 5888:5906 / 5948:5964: 1.13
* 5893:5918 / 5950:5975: 1.07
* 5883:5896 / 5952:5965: 1.20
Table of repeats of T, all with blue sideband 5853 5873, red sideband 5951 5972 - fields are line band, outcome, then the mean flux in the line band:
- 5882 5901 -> 2.6 A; 9.98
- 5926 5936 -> 0.0 A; 11.7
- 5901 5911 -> 0.3 A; 11.2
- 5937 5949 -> 0.2 A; 11.5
